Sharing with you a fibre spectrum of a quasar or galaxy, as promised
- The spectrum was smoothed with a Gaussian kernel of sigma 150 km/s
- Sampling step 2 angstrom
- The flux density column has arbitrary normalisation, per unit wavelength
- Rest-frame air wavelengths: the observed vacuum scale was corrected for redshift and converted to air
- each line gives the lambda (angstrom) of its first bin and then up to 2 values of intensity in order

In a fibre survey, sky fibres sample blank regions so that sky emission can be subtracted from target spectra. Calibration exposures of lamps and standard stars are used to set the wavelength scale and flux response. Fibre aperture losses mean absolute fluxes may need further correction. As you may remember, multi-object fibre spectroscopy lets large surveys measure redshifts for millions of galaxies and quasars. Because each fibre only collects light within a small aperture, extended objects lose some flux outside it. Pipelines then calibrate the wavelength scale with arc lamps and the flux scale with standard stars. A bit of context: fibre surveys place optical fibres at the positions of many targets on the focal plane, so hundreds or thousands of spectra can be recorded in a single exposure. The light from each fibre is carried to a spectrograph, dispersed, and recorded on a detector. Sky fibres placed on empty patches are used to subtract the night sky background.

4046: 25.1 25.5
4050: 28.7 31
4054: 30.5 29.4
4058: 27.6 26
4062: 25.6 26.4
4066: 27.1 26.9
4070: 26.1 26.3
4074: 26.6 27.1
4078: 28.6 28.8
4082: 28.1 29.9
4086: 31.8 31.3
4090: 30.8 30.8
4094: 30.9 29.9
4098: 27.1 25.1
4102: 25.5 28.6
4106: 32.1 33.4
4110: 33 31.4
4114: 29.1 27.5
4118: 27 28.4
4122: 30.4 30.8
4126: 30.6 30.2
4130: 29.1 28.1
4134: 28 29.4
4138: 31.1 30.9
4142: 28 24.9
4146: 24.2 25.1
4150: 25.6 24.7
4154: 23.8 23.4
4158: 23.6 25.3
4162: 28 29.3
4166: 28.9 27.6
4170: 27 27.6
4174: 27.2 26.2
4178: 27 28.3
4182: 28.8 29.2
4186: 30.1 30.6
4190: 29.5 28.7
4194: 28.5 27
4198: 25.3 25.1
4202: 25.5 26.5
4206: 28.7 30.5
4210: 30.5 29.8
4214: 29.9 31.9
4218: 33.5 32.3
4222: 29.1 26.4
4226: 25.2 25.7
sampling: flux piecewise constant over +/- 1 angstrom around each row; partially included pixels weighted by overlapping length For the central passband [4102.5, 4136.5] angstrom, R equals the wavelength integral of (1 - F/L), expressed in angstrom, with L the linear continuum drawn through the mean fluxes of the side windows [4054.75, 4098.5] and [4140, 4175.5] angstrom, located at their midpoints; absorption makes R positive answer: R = -3.1 angstrom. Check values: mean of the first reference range 28.3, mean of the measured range 29.8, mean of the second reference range 26.3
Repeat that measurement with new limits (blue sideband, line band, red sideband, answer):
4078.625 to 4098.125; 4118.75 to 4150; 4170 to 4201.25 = 0.6 angstrom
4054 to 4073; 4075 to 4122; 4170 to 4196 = -3.4 angstrom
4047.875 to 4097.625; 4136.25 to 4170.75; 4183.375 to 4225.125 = 2.6 angstrom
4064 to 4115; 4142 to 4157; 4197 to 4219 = 2.2 angstrom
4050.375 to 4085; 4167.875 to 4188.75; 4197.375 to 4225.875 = 0.3 angstrom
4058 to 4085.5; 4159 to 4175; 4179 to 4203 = 0.2 angstrom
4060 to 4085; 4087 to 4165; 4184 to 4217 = -1.6 angstrom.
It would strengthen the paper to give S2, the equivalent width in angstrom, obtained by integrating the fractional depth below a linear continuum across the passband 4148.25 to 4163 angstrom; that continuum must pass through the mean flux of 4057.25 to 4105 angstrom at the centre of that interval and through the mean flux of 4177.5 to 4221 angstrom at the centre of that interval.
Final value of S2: 1.9 angstrom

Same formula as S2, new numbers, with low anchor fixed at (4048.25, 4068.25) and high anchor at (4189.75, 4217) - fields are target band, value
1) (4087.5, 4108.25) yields -1.0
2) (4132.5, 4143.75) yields -0.4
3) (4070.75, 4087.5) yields -0.3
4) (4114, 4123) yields -0.1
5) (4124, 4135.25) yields -0.5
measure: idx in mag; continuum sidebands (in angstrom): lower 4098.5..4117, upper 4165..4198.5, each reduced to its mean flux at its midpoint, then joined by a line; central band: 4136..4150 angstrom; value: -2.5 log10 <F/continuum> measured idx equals 0.06 mag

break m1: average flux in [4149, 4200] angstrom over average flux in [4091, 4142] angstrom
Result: 0.92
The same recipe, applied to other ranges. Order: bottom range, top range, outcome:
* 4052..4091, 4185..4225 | 1.03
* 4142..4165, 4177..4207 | 1.10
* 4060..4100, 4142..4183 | 0.93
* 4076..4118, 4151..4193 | 0.93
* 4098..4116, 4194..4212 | 0.94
